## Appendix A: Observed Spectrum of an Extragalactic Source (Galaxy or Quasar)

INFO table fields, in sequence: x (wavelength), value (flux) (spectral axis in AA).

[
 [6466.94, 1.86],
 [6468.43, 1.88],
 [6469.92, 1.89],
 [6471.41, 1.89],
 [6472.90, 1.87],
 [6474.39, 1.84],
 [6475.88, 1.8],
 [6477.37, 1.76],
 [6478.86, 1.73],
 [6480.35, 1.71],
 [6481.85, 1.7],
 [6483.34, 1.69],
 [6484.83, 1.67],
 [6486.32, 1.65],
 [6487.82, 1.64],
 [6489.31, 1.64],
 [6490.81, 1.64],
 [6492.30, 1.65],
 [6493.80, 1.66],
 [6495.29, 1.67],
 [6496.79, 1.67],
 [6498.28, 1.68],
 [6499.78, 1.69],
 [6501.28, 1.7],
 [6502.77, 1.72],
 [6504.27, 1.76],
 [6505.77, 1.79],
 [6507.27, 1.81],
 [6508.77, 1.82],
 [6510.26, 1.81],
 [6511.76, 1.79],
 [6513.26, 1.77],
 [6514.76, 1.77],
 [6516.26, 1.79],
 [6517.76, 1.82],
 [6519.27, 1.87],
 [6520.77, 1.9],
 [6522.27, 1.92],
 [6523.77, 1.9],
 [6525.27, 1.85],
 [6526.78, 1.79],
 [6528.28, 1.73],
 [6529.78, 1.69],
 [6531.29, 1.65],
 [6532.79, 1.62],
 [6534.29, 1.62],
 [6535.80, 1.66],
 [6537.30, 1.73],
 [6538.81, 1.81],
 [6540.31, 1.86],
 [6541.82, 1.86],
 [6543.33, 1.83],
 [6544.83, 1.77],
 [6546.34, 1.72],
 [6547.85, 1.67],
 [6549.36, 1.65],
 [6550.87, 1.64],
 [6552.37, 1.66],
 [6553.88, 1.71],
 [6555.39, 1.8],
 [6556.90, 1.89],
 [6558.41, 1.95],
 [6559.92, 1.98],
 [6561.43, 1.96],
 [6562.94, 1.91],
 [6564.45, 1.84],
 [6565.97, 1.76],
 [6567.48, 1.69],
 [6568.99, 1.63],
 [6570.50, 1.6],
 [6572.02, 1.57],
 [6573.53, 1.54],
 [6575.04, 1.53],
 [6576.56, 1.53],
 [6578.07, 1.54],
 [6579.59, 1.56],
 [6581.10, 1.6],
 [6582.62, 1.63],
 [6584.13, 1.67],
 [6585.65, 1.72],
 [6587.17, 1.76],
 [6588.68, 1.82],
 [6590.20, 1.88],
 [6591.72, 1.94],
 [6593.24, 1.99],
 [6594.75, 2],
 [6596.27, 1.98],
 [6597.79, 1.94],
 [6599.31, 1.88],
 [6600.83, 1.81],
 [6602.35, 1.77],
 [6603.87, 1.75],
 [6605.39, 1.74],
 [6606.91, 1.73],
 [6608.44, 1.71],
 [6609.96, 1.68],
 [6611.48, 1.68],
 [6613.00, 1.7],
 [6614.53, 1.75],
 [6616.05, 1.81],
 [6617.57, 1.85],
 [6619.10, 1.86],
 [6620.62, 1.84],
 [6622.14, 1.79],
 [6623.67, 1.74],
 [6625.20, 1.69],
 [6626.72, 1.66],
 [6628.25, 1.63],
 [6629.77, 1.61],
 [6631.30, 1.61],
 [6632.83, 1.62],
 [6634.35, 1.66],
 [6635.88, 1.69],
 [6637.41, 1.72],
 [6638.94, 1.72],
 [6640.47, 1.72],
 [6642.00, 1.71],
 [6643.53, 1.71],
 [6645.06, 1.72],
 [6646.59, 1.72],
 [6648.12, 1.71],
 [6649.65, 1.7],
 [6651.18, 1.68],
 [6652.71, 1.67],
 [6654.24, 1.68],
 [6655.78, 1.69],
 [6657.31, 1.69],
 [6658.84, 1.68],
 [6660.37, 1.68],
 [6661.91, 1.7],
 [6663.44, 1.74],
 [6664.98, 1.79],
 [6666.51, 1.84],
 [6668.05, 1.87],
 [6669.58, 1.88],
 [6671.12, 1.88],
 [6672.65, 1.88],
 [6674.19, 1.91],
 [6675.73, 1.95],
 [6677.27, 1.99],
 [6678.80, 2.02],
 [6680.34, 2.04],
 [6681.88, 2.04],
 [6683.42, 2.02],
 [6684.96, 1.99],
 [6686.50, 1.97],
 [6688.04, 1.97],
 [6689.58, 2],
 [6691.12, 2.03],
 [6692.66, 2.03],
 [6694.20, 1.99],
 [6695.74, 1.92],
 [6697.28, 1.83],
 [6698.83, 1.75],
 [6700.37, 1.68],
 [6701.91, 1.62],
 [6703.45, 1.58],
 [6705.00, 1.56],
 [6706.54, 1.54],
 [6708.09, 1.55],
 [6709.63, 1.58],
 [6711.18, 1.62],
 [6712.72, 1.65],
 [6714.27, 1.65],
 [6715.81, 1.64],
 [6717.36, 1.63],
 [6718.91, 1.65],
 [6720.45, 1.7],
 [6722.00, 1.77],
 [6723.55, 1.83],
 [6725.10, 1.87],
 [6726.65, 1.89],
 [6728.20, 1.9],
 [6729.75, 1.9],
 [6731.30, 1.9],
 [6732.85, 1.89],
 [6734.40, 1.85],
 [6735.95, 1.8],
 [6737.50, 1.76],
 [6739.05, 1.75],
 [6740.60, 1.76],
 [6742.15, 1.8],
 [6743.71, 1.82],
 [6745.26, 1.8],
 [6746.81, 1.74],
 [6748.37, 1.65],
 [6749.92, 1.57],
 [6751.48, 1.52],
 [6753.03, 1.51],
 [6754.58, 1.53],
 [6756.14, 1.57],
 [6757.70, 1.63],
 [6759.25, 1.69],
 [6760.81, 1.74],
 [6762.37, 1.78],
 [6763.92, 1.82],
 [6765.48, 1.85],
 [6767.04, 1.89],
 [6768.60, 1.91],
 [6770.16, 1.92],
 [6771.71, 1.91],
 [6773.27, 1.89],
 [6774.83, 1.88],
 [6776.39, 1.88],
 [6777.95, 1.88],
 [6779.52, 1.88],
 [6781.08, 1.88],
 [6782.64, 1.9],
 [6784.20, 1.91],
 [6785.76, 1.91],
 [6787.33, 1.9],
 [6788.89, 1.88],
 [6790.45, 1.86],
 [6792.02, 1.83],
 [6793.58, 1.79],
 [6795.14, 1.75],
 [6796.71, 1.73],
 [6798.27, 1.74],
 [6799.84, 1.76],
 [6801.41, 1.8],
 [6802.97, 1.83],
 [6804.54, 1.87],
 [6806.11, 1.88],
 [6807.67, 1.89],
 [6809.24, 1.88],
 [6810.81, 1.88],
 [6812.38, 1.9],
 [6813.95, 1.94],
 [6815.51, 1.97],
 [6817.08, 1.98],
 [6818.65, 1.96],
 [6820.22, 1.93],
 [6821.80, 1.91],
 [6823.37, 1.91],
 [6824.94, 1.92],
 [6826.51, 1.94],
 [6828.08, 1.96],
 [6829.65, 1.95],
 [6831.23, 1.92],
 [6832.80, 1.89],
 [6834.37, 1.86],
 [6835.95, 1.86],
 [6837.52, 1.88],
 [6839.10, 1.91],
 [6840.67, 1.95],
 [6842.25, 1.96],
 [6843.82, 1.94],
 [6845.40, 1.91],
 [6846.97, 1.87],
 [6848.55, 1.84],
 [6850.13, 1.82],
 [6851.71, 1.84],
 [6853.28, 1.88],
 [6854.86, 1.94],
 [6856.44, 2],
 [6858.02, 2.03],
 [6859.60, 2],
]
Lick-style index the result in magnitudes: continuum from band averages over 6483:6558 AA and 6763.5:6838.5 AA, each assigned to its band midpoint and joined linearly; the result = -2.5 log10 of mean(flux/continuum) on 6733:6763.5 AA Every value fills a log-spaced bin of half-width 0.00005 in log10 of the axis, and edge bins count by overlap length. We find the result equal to 0.09 mag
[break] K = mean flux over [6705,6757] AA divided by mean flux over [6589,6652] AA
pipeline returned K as 0.97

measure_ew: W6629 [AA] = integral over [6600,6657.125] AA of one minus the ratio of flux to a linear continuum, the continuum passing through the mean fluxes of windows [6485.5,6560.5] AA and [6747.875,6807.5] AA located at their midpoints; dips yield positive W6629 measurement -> 1.7 AA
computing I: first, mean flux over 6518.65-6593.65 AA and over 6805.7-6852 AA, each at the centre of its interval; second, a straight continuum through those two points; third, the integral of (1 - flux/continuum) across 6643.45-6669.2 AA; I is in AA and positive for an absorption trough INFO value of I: 1.2 AA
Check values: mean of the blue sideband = 1.75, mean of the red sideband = 1.91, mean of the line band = 1.72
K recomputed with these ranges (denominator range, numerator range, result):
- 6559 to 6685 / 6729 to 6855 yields 1.04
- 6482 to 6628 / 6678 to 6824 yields 1.04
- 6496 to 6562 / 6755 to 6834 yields 1.05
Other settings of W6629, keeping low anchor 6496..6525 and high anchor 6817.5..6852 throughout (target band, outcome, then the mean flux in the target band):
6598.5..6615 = 0.7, 1.75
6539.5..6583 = 2.1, 1.72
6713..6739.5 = 1.2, 1.78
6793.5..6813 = 0.7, 1.82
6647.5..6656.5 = 0.7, 1.69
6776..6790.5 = 0.0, 1.89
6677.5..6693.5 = -1.4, 2.01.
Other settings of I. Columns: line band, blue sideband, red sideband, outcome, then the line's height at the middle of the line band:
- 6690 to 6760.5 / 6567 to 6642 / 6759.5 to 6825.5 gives 3.3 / 1.82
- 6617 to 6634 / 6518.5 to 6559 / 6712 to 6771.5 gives 0.4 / 1.76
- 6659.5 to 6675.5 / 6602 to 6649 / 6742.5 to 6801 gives -0.8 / 1.74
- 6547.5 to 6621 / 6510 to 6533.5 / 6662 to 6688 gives 3.5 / 1.84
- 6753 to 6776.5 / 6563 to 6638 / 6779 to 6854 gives 0.8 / 1.85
